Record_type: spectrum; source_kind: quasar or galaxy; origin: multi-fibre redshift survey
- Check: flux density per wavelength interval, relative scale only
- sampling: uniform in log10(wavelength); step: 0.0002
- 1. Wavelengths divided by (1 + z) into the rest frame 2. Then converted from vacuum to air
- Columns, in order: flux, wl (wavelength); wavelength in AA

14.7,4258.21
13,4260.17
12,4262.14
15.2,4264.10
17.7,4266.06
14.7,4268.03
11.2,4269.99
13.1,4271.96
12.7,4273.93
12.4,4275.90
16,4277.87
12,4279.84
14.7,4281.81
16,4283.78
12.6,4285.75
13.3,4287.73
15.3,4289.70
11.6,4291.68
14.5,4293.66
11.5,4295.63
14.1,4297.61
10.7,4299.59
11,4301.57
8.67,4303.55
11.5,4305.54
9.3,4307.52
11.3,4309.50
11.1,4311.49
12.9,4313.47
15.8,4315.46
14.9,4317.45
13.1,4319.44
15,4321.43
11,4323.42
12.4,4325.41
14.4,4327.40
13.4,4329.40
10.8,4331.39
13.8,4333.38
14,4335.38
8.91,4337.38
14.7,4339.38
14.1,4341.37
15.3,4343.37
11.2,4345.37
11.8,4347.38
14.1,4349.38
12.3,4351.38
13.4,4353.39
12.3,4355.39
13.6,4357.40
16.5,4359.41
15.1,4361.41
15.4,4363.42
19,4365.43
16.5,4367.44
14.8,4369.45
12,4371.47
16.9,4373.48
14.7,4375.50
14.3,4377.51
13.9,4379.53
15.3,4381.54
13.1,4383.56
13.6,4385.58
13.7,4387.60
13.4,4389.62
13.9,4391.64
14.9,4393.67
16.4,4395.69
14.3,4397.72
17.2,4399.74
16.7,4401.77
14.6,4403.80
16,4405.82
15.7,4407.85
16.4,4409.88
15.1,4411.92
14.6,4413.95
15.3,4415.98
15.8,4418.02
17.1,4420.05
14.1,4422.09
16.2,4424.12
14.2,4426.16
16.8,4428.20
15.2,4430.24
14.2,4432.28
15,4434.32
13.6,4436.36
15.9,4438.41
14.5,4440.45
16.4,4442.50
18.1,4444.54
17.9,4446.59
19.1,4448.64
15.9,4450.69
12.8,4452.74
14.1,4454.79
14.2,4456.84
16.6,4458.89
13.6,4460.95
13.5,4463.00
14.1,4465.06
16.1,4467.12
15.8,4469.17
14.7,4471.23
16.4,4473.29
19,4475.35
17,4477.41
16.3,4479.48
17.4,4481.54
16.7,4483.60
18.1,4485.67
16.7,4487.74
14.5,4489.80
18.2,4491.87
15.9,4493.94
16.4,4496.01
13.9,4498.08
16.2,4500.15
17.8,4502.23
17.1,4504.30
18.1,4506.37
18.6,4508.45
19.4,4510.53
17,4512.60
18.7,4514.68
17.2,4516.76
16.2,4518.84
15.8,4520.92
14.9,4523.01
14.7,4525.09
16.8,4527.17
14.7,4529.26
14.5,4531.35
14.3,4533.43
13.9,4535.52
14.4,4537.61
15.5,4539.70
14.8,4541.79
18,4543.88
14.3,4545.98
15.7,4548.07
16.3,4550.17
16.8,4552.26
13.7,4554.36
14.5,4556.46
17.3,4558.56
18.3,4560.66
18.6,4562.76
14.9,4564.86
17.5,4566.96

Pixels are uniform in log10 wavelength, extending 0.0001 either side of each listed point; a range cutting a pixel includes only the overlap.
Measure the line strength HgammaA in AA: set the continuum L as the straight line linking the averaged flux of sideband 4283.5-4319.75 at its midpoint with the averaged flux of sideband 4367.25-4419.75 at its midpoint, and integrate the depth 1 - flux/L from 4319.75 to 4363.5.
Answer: 0.9 AA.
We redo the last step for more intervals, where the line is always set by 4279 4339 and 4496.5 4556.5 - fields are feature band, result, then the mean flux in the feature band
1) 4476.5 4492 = -1.4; 16.8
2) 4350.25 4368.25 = -1.9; 14.9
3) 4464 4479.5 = -1.0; 16.2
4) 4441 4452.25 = -1.8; 17.1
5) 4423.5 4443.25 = -0.8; 15.2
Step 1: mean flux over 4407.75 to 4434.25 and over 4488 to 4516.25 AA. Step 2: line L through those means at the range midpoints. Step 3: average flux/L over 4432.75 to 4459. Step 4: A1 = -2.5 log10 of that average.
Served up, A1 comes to 0.019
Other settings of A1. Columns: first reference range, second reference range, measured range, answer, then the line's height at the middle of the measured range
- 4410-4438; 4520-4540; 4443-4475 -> -0.035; 15.1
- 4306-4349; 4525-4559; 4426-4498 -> -0.106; 14.4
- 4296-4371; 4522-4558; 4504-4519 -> -0.199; 14.9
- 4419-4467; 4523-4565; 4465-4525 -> -0.082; 15.5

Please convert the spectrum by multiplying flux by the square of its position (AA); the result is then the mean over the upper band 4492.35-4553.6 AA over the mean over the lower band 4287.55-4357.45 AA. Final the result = 1.4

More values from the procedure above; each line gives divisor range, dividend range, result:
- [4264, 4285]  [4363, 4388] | 1.11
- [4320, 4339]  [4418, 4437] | 1.25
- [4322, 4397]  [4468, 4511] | 1.28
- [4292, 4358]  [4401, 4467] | 1.28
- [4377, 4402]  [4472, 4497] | 1.20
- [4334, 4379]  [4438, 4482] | 1.18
